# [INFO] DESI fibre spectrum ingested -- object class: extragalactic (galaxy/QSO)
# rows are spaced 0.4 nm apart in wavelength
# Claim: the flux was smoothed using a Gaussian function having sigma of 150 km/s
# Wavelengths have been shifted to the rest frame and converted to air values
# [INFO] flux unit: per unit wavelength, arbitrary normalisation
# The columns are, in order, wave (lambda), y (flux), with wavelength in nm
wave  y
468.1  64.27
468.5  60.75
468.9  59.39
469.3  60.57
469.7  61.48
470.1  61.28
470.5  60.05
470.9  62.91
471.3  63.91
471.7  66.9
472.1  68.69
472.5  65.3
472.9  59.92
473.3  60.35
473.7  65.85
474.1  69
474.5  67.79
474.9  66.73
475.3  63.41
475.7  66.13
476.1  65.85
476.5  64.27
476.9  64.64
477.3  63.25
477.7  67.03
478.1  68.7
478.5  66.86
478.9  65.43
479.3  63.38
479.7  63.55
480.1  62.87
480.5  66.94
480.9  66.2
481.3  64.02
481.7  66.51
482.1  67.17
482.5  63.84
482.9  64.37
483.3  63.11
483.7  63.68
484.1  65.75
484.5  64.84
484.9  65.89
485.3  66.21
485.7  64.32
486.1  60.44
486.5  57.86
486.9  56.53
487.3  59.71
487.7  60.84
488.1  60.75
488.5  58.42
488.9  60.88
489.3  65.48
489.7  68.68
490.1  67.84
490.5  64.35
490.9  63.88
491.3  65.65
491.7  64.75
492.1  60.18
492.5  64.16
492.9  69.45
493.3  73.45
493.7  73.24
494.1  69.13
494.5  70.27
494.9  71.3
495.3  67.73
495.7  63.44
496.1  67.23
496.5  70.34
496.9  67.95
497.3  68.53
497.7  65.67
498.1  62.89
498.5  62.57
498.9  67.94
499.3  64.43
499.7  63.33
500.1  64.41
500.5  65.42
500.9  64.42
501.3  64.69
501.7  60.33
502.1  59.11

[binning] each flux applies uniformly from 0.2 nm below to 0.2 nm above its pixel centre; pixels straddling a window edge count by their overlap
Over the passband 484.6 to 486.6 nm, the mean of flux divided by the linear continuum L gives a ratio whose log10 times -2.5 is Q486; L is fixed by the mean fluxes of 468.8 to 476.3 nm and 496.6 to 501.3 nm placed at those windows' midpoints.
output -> 0.02 mag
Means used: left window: 64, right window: 65.3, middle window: 63.3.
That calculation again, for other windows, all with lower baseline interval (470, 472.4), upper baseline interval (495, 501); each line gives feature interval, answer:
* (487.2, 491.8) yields 0.03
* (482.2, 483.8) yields 0.02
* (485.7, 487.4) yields 0.10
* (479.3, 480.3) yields 0.02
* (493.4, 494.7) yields -0.09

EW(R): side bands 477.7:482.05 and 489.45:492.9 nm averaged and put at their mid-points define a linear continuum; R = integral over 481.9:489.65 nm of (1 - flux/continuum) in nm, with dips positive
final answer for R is 0.312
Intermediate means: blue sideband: 65.6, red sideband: 65.2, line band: 62.8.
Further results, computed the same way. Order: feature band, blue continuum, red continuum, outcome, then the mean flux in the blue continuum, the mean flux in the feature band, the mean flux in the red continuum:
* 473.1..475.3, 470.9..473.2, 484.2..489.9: -0.05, 64.6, 65.7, 62.3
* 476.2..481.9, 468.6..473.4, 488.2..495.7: -0.11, 62.6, 65.3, 66.4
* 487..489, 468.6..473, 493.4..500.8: 0.17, 62.8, 59.9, 67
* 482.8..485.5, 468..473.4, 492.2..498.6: 0.03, 62.6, 64.9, 67.9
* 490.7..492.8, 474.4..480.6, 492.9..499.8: 0.10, 65.4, 64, 67.7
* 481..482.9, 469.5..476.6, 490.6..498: 0.01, 64.4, 65.3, 67.5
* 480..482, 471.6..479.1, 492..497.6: 0.03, 65.6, 65.5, 68.4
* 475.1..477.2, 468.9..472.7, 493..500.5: -0.02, 63.2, 64.8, 67.4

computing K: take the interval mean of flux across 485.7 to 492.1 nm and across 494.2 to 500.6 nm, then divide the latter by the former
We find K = 1.1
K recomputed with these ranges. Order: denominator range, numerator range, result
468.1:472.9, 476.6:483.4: 1.04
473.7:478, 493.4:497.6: 1.05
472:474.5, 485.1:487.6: 0.94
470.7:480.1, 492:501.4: 1.03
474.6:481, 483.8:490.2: 0.96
